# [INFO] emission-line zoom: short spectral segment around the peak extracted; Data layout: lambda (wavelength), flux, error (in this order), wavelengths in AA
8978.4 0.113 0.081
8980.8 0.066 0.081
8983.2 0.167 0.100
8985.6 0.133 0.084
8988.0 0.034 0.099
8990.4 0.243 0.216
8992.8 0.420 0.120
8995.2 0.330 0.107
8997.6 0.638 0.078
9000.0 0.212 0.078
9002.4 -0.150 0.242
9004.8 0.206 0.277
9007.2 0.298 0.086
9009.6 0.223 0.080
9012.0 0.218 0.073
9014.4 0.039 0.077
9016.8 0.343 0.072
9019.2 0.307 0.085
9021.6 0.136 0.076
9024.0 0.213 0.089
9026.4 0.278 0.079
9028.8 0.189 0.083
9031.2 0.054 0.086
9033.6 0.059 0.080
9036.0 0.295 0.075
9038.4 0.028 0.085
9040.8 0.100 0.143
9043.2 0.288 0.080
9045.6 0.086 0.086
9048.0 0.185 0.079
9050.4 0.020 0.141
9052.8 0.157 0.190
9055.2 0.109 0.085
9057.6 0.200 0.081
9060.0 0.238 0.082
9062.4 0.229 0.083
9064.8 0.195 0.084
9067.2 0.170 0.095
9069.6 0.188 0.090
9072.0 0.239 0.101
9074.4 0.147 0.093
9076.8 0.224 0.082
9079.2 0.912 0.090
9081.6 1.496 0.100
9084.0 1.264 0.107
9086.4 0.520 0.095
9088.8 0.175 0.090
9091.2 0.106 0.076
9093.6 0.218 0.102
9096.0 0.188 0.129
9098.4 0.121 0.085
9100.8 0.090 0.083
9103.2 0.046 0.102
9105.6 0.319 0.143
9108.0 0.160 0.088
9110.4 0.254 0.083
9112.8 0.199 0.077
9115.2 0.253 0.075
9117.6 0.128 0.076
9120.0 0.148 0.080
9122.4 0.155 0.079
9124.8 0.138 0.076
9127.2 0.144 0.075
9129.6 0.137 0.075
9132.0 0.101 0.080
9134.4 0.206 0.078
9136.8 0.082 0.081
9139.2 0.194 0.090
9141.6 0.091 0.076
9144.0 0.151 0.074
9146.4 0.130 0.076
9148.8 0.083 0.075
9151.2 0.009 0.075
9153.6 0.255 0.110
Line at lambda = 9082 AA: [O III]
